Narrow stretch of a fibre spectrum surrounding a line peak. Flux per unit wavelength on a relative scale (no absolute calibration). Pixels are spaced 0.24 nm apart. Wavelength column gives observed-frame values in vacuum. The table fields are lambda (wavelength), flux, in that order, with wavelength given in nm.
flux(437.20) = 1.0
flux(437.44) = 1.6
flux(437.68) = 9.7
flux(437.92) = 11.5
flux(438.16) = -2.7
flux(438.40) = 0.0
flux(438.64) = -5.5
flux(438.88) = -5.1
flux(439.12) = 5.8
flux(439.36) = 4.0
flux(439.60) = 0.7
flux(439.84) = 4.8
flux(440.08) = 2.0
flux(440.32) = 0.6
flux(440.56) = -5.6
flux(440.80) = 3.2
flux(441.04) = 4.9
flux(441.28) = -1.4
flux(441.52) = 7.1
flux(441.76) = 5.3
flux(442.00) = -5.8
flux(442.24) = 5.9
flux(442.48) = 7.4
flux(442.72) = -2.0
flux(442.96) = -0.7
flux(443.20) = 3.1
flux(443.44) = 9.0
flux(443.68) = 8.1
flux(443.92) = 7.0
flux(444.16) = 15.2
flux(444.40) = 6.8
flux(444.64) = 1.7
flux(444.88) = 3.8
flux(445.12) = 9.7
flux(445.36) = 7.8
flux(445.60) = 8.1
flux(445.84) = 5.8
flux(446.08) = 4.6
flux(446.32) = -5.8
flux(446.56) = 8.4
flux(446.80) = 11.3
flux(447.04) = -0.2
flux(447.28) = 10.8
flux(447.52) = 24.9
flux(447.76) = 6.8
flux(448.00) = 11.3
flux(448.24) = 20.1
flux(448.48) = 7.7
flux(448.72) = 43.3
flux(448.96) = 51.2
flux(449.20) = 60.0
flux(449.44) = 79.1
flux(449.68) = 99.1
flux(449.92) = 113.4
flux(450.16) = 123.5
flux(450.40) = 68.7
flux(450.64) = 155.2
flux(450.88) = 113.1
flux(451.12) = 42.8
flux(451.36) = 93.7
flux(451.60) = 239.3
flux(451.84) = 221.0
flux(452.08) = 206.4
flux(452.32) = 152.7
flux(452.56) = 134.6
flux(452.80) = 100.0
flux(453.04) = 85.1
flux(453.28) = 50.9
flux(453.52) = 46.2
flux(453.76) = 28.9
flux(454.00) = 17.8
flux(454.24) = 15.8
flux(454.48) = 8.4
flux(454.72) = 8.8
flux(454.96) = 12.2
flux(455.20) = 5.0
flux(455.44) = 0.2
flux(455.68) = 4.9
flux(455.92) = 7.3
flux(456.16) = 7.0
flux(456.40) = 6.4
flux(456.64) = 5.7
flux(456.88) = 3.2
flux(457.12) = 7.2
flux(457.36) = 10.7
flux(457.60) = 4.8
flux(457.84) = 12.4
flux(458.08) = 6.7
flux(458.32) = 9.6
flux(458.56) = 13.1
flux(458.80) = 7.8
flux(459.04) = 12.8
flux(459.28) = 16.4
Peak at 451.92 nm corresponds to Lyman alpha 1216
